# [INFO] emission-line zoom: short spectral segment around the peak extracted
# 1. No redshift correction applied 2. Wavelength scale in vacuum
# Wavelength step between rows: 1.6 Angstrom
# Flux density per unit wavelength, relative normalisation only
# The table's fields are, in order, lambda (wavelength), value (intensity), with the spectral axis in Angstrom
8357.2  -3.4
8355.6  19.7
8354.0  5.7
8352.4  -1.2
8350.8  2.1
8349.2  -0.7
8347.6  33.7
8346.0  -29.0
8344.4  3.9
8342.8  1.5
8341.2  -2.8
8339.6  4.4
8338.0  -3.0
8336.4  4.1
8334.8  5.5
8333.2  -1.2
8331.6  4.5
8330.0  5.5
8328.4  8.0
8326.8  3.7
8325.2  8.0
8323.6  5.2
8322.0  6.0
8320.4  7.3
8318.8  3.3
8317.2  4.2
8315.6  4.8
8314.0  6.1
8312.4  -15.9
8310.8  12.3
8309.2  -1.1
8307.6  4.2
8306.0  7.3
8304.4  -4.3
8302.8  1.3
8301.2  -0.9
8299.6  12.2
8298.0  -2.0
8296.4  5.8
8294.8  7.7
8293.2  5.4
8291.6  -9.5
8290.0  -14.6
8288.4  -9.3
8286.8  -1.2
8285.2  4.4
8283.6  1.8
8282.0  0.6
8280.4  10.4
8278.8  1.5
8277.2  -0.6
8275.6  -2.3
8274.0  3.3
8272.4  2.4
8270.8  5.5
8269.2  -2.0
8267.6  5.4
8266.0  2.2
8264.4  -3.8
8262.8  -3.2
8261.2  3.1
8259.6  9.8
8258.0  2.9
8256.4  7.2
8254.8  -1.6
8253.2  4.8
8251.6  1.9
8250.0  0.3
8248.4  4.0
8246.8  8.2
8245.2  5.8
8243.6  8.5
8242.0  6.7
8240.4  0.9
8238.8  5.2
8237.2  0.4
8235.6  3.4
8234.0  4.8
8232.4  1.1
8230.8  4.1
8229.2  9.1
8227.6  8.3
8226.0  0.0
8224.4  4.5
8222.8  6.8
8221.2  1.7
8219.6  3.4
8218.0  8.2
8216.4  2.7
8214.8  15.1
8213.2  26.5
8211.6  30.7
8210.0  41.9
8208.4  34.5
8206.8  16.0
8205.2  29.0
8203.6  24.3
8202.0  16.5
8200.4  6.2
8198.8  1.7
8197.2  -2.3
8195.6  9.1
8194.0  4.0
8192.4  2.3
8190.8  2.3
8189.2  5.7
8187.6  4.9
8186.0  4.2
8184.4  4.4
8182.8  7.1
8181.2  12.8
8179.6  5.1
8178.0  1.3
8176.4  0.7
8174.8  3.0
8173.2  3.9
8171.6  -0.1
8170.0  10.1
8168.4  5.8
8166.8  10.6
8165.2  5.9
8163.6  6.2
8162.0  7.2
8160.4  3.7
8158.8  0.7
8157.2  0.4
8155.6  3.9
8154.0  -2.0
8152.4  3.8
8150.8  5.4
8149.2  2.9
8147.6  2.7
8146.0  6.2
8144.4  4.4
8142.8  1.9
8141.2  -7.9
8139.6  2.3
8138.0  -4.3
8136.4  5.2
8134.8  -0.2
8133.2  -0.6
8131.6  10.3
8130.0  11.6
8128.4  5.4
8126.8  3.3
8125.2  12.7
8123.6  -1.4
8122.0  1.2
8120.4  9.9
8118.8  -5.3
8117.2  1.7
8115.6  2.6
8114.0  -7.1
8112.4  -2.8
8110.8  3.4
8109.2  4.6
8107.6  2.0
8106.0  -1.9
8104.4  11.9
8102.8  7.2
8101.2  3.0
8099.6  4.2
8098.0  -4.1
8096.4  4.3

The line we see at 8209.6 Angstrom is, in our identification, [O II]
